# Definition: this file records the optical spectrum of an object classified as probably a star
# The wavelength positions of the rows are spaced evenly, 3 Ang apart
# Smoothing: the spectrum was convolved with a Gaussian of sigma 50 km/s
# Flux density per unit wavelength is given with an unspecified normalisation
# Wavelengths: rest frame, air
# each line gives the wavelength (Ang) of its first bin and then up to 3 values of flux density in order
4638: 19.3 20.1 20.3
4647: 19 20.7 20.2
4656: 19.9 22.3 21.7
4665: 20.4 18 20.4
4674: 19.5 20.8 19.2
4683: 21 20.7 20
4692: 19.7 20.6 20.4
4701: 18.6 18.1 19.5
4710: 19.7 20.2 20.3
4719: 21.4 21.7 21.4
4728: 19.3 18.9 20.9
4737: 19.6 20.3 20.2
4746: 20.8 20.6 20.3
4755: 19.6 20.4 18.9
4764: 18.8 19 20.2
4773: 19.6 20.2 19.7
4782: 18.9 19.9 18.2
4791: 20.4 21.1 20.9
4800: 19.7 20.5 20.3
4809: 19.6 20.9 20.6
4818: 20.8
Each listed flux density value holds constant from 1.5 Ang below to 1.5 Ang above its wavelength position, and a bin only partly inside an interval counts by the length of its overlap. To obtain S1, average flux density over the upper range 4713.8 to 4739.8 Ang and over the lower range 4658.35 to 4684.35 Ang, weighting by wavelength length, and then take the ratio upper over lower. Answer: 1.01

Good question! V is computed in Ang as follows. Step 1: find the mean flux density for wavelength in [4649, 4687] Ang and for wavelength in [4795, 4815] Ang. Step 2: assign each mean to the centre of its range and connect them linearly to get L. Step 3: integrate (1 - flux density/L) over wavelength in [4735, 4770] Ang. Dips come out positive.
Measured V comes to 0.8 Ang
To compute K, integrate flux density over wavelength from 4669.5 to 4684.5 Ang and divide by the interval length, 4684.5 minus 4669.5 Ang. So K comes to 20.2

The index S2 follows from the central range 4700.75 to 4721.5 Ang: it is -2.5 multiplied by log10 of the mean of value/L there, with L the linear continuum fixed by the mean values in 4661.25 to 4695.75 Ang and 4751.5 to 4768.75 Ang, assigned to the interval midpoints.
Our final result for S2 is 0.00 mag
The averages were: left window 20.1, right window 19.5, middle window 19.8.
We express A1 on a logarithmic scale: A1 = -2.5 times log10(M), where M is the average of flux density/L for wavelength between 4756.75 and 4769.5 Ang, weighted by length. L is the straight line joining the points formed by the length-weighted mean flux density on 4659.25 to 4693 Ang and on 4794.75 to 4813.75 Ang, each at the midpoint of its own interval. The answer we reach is 0.05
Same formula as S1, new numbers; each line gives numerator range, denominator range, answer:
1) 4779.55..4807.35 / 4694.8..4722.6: 1.00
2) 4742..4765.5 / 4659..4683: 0.99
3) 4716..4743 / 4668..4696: 1.02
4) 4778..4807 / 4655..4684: 0.98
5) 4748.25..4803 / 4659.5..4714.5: 0.99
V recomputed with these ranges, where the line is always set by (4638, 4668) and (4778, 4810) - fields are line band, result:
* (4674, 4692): 0.0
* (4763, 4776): 0.3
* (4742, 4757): -0.2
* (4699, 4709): 0.7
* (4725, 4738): 0.1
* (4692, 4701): 0.1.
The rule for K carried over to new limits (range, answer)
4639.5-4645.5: 20.2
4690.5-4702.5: 19.8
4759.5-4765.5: 18.8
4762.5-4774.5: 19.4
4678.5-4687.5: 20.3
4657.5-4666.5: 21.5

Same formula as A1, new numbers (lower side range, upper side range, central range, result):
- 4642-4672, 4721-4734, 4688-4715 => 0.04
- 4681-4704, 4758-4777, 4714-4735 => -0.04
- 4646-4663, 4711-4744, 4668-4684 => 0.03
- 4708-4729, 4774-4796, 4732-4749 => 0.00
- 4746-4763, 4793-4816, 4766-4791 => 0.04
